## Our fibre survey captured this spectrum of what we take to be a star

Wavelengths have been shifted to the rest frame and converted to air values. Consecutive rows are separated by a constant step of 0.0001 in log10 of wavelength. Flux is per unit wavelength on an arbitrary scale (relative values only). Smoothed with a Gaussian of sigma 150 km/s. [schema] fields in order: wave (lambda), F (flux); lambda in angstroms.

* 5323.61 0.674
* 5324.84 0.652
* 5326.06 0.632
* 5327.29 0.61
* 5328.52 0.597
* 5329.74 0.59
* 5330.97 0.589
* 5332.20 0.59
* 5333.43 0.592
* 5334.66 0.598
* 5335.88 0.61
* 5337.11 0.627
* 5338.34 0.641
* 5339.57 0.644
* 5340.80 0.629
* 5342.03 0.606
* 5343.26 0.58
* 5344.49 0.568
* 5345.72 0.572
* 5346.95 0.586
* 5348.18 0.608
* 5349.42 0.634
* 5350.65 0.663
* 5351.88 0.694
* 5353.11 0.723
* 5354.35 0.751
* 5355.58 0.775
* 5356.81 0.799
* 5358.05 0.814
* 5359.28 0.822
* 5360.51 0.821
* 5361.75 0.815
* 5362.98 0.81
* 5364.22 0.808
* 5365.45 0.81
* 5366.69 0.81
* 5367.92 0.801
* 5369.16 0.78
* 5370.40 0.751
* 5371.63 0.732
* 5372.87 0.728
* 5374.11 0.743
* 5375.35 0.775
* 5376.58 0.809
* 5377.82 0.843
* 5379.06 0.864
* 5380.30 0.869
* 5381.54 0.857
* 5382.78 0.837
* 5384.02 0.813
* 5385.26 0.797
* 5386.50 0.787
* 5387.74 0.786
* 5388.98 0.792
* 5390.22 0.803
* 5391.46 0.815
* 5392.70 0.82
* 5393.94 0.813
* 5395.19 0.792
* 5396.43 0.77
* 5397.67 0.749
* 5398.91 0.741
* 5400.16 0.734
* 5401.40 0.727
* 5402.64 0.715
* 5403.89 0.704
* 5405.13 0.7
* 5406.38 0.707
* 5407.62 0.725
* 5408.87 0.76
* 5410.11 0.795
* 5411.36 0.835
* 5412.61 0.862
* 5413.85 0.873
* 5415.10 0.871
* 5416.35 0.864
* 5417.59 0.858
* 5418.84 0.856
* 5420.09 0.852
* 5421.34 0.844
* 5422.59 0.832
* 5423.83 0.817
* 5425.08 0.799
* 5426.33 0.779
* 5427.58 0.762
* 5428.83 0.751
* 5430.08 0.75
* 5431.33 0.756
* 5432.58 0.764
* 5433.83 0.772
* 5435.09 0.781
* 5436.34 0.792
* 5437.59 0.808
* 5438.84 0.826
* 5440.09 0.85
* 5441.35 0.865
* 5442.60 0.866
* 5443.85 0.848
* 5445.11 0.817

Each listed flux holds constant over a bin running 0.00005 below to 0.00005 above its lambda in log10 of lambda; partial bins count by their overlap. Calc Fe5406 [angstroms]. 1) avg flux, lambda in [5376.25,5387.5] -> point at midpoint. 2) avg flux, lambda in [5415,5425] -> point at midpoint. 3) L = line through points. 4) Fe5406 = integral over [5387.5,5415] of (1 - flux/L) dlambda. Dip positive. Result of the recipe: 2.0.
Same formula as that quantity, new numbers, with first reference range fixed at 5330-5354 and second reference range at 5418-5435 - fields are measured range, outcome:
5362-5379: -2.7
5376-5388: -2.1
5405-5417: -0.6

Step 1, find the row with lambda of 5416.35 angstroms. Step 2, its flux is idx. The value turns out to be 0.864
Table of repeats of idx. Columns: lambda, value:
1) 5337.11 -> 0.627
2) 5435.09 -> 0.781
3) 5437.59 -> 0.808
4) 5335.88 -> 0.61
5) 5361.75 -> 0.815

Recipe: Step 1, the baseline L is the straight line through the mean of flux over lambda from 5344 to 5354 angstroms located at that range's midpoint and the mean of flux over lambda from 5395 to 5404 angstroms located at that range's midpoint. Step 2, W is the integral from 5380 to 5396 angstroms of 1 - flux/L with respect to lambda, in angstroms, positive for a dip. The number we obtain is -2.13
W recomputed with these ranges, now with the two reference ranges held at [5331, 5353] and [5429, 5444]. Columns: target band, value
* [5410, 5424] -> -1.5 angstroms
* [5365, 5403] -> -5.0 angstroms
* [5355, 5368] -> -3.0 angstroms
